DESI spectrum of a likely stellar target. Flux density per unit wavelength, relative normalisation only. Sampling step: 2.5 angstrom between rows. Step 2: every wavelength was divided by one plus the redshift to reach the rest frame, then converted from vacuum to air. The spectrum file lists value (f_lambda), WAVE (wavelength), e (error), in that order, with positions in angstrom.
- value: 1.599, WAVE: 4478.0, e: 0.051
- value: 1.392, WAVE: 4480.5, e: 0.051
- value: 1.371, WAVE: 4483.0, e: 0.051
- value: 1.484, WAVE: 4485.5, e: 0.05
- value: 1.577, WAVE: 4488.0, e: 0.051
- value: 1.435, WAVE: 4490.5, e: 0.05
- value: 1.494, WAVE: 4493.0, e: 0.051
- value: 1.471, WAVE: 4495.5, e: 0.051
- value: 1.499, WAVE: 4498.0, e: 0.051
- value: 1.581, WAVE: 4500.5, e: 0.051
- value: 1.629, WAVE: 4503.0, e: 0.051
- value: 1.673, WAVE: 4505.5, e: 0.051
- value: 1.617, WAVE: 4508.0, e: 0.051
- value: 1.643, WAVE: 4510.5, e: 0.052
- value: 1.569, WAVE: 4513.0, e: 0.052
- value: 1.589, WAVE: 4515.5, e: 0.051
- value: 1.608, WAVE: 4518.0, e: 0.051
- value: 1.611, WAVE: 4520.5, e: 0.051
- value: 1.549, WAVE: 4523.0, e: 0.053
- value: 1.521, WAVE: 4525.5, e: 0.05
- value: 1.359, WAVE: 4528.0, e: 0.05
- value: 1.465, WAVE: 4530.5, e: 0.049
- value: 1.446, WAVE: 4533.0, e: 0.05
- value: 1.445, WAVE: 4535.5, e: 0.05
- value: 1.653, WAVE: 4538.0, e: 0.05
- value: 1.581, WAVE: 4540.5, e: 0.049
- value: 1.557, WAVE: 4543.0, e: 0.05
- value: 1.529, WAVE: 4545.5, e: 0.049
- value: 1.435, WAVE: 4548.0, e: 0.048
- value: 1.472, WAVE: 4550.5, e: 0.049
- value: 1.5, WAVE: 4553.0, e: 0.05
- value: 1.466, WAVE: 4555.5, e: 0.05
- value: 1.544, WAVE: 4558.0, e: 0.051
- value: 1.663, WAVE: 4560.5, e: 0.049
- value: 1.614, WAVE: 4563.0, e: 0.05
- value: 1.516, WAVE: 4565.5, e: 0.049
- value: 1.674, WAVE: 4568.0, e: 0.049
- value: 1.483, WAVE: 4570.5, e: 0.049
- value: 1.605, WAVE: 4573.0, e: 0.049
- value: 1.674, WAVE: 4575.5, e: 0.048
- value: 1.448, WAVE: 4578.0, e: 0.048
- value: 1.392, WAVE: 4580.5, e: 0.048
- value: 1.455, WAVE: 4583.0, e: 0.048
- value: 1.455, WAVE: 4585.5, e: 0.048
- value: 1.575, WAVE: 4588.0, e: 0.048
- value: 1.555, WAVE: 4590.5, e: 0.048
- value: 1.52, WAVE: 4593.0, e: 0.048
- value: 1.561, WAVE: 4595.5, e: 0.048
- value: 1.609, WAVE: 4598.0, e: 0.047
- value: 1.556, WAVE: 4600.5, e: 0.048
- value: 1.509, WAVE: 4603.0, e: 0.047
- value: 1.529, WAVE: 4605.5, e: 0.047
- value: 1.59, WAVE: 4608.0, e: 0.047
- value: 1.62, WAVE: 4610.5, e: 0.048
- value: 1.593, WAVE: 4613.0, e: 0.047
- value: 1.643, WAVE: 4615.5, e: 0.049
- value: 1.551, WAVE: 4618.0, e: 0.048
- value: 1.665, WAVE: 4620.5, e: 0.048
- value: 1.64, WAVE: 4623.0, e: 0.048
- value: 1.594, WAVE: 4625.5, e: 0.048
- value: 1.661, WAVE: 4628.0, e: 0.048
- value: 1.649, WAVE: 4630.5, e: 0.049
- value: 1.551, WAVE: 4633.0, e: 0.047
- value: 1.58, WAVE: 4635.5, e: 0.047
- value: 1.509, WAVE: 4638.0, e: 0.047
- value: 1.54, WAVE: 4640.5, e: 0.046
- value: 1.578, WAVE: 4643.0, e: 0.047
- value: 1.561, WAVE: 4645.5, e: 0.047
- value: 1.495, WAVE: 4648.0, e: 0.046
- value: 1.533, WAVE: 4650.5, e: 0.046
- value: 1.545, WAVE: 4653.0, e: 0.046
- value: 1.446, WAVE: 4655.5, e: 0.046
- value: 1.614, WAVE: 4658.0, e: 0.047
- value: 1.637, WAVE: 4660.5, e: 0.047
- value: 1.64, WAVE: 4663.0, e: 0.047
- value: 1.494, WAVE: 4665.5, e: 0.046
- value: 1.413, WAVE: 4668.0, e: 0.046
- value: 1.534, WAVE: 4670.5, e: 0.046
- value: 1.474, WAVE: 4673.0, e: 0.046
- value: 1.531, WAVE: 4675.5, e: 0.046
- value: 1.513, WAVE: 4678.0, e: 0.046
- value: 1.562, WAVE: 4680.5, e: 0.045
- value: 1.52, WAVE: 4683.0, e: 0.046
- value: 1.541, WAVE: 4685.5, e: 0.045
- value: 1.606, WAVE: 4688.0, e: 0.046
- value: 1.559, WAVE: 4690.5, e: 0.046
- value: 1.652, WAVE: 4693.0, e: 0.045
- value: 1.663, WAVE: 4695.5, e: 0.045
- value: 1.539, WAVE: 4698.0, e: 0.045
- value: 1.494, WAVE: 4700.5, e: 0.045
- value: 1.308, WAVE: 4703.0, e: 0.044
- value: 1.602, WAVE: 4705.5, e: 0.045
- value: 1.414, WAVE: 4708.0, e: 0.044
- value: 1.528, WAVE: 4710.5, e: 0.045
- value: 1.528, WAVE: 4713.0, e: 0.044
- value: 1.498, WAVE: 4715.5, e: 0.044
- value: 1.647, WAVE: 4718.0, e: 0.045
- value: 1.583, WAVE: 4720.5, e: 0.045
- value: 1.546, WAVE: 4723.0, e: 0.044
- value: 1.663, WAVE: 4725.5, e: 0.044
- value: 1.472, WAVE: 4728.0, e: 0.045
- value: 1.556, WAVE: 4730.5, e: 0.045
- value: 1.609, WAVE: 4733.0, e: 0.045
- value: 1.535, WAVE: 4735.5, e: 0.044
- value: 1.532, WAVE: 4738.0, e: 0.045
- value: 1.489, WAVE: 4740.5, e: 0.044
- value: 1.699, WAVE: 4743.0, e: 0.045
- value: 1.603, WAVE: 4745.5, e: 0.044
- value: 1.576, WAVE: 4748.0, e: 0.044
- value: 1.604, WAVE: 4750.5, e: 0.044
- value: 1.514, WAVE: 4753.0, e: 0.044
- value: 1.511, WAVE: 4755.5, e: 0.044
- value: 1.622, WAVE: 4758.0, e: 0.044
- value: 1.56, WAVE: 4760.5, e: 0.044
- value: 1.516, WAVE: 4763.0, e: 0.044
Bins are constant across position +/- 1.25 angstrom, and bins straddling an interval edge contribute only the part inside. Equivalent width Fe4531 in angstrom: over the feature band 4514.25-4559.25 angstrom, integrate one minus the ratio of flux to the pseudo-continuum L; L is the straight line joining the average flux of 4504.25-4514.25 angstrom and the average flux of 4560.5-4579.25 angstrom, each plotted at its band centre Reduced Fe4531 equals 2.4 angstrom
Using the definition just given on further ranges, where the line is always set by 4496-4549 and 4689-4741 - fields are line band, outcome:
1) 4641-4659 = 0.1 angstrom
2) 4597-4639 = -1.2 angstrom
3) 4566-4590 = 0.3 angstrom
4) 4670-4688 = 0.2 angstrom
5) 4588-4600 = -0.1 angstrom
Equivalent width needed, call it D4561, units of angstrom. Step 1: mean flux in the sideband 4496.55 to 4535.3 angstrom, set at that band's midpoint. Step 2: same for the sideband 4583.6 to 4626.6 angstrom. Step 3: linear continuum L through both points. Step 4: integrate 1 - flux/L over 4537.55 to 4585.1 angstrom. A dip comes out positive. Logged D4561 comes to 0.81 angstrom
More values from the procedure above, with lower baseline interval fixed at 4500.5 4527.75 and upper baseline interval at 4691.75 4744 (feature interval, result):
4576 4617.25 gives 0.9 angstrom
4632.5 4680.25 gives 0.8 angstrom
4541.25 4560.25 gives 0.9 angstrom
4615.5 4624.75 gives -0.3 angstrom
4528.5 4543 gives 0.7 angstrom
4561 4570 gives -0.1 angstrom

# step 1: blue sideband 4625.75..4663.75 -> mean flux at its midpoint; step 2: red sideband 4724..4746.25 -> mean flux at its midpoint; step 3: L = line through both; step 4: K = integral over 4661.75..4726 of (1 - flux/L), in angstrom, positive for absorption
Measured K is 1.3 angstrom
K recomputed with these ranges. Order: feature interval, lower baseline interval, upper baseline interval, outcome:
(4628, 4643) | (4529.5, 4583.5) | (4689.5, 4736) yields -0.4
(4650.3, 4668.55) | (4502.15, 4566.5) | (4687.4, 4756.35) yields 0.1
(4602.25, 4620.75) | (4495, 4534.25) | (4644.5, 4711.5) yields -0.5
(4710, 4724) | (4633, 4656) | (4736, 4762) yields 0.0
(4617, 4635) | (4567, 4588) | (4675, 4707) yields -1.0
